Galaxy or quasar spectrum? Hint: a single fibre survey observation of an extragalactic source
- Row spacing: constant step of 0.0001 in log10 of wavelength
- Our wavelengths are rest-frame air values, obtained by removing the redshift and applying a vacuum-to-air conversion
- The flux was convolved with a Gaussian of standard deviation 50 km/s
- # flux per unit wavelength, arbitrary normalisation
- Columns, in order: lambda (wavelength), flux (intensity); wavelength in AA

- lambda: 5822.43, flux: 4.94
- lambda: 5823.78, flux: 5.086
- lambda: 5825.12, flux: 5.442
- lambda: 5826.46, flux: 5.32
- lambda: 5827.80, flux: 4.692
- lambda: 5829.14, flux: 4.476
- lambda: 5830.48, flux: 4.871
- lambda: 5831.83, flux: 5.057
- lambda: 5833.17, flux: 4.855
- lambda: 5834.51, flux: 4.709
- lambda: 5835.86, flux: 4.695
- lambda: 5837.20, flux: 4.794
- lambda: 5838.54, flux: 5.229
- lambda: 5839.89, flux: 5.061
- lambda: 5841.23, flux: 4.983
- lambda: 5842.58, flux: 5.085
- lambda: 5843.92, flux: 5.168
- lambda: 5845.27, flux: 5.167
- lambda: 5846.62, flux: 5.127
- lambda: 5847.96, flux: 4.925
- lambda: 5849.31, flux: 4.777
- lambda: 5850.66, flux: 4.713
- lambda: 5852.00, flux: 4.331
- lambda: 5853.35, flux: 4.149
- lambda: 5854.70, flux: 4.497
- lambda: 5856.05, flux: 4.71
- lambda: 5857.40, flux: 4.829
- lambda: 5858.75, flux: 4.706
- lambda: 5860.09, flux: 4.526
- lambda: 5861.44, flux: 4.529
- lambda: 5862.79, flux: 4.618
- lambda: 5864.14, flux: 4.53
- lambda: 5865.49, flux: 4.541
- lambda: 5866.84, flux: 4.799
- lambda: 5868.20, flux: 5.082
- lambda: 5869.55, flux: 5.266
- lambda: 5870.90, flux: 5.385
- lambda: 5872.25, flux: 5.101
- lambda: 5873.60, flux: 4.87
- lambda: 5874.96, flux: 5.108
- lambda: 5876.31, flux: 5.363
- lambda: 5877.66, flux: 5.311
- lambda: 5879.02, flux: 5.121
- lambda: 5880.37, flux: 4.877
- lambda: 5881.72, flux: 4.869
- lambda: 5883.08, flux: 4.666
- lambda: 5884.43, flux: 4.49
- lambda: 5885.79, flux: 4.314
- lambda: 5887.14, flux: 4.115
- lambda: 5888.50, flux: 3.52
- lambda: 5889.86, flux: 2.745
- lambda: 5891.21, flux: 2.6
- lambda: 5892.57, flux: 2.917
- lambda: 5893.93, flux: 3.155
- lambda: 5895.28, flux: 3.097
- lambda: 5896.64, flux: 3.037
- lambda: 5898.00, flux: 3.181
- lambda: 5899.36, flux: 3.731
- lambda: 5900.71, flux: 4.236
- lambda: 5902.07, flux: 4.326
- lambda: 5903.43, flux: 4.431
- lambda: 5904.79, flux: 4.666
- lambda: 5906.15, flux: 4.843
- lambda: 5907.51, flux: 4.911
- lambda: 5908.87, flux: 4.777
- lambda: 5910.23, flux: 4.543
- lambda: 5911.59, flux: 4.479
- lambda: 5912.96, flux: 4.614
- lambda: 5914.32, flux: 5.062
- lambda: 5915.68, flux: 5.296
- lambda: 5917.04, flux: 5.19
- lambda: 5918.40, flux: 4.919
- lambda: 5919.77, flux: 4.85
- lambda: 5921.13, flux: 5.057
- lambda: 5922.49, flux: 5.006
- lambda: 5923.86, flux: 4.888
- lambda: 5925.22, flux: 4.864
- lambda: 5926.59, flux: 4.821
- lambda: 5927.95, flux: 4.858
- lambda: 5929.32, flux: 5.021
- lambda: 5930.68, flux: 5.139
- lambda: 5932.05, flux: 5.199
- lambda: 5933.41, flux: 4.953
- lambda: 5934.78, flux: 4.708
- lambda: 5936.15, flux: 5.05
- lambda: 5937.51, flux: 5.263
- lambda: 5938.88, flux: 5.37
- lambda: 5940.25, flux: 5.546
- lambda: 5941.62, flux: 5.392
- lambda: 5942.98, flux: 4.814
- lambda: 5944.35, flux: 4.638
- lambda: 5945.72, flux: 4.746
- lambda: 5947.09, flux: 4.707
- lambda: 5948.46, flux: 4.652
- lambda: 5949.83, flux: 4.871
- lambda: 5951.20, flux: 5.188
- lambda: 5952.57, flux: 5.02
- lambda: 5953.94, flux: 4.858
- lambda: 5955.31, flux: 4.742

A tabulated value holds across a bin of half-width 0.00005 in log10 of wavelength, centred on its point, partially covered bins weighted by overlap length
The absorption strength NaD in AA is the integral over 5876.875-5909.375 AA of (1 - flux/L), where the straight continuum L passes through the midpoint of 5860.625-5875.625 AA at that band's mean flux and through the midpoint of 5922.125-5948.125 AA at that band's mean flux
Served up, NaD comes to 5.6 AA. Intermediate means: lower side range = 4.89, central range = 4.08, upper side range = 4.99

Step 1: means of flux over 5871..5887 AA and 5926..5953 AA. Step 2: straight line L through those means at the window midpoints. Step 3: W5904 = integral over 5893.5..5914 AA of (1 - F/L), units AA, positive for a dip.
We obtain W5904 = 3.24 AA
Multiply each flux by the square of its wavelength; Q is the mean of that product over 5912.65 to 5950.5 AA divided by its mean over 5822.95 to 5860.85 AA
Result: 1.1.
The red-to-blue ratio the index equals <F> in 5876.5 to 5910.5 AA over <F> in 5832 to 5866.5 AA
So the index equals 0.86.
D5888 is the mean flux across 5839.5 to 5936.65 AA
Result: 4.61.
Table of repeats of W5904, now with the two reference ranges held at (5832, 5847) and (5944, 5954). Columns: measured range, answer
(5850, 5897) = 5.0 AA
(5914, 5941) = -1.0 AA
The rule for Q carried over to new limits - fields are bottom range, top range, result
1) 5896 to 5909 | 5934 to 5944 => 1.24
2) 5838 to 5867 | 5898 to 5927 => 1.01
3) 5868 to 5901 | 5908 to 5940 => 1.19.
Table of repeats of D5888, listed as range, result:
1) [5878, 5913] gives 4.09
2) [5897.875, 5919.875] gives 4.62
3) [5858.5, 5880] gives 4.93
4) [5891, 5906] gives 3.66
